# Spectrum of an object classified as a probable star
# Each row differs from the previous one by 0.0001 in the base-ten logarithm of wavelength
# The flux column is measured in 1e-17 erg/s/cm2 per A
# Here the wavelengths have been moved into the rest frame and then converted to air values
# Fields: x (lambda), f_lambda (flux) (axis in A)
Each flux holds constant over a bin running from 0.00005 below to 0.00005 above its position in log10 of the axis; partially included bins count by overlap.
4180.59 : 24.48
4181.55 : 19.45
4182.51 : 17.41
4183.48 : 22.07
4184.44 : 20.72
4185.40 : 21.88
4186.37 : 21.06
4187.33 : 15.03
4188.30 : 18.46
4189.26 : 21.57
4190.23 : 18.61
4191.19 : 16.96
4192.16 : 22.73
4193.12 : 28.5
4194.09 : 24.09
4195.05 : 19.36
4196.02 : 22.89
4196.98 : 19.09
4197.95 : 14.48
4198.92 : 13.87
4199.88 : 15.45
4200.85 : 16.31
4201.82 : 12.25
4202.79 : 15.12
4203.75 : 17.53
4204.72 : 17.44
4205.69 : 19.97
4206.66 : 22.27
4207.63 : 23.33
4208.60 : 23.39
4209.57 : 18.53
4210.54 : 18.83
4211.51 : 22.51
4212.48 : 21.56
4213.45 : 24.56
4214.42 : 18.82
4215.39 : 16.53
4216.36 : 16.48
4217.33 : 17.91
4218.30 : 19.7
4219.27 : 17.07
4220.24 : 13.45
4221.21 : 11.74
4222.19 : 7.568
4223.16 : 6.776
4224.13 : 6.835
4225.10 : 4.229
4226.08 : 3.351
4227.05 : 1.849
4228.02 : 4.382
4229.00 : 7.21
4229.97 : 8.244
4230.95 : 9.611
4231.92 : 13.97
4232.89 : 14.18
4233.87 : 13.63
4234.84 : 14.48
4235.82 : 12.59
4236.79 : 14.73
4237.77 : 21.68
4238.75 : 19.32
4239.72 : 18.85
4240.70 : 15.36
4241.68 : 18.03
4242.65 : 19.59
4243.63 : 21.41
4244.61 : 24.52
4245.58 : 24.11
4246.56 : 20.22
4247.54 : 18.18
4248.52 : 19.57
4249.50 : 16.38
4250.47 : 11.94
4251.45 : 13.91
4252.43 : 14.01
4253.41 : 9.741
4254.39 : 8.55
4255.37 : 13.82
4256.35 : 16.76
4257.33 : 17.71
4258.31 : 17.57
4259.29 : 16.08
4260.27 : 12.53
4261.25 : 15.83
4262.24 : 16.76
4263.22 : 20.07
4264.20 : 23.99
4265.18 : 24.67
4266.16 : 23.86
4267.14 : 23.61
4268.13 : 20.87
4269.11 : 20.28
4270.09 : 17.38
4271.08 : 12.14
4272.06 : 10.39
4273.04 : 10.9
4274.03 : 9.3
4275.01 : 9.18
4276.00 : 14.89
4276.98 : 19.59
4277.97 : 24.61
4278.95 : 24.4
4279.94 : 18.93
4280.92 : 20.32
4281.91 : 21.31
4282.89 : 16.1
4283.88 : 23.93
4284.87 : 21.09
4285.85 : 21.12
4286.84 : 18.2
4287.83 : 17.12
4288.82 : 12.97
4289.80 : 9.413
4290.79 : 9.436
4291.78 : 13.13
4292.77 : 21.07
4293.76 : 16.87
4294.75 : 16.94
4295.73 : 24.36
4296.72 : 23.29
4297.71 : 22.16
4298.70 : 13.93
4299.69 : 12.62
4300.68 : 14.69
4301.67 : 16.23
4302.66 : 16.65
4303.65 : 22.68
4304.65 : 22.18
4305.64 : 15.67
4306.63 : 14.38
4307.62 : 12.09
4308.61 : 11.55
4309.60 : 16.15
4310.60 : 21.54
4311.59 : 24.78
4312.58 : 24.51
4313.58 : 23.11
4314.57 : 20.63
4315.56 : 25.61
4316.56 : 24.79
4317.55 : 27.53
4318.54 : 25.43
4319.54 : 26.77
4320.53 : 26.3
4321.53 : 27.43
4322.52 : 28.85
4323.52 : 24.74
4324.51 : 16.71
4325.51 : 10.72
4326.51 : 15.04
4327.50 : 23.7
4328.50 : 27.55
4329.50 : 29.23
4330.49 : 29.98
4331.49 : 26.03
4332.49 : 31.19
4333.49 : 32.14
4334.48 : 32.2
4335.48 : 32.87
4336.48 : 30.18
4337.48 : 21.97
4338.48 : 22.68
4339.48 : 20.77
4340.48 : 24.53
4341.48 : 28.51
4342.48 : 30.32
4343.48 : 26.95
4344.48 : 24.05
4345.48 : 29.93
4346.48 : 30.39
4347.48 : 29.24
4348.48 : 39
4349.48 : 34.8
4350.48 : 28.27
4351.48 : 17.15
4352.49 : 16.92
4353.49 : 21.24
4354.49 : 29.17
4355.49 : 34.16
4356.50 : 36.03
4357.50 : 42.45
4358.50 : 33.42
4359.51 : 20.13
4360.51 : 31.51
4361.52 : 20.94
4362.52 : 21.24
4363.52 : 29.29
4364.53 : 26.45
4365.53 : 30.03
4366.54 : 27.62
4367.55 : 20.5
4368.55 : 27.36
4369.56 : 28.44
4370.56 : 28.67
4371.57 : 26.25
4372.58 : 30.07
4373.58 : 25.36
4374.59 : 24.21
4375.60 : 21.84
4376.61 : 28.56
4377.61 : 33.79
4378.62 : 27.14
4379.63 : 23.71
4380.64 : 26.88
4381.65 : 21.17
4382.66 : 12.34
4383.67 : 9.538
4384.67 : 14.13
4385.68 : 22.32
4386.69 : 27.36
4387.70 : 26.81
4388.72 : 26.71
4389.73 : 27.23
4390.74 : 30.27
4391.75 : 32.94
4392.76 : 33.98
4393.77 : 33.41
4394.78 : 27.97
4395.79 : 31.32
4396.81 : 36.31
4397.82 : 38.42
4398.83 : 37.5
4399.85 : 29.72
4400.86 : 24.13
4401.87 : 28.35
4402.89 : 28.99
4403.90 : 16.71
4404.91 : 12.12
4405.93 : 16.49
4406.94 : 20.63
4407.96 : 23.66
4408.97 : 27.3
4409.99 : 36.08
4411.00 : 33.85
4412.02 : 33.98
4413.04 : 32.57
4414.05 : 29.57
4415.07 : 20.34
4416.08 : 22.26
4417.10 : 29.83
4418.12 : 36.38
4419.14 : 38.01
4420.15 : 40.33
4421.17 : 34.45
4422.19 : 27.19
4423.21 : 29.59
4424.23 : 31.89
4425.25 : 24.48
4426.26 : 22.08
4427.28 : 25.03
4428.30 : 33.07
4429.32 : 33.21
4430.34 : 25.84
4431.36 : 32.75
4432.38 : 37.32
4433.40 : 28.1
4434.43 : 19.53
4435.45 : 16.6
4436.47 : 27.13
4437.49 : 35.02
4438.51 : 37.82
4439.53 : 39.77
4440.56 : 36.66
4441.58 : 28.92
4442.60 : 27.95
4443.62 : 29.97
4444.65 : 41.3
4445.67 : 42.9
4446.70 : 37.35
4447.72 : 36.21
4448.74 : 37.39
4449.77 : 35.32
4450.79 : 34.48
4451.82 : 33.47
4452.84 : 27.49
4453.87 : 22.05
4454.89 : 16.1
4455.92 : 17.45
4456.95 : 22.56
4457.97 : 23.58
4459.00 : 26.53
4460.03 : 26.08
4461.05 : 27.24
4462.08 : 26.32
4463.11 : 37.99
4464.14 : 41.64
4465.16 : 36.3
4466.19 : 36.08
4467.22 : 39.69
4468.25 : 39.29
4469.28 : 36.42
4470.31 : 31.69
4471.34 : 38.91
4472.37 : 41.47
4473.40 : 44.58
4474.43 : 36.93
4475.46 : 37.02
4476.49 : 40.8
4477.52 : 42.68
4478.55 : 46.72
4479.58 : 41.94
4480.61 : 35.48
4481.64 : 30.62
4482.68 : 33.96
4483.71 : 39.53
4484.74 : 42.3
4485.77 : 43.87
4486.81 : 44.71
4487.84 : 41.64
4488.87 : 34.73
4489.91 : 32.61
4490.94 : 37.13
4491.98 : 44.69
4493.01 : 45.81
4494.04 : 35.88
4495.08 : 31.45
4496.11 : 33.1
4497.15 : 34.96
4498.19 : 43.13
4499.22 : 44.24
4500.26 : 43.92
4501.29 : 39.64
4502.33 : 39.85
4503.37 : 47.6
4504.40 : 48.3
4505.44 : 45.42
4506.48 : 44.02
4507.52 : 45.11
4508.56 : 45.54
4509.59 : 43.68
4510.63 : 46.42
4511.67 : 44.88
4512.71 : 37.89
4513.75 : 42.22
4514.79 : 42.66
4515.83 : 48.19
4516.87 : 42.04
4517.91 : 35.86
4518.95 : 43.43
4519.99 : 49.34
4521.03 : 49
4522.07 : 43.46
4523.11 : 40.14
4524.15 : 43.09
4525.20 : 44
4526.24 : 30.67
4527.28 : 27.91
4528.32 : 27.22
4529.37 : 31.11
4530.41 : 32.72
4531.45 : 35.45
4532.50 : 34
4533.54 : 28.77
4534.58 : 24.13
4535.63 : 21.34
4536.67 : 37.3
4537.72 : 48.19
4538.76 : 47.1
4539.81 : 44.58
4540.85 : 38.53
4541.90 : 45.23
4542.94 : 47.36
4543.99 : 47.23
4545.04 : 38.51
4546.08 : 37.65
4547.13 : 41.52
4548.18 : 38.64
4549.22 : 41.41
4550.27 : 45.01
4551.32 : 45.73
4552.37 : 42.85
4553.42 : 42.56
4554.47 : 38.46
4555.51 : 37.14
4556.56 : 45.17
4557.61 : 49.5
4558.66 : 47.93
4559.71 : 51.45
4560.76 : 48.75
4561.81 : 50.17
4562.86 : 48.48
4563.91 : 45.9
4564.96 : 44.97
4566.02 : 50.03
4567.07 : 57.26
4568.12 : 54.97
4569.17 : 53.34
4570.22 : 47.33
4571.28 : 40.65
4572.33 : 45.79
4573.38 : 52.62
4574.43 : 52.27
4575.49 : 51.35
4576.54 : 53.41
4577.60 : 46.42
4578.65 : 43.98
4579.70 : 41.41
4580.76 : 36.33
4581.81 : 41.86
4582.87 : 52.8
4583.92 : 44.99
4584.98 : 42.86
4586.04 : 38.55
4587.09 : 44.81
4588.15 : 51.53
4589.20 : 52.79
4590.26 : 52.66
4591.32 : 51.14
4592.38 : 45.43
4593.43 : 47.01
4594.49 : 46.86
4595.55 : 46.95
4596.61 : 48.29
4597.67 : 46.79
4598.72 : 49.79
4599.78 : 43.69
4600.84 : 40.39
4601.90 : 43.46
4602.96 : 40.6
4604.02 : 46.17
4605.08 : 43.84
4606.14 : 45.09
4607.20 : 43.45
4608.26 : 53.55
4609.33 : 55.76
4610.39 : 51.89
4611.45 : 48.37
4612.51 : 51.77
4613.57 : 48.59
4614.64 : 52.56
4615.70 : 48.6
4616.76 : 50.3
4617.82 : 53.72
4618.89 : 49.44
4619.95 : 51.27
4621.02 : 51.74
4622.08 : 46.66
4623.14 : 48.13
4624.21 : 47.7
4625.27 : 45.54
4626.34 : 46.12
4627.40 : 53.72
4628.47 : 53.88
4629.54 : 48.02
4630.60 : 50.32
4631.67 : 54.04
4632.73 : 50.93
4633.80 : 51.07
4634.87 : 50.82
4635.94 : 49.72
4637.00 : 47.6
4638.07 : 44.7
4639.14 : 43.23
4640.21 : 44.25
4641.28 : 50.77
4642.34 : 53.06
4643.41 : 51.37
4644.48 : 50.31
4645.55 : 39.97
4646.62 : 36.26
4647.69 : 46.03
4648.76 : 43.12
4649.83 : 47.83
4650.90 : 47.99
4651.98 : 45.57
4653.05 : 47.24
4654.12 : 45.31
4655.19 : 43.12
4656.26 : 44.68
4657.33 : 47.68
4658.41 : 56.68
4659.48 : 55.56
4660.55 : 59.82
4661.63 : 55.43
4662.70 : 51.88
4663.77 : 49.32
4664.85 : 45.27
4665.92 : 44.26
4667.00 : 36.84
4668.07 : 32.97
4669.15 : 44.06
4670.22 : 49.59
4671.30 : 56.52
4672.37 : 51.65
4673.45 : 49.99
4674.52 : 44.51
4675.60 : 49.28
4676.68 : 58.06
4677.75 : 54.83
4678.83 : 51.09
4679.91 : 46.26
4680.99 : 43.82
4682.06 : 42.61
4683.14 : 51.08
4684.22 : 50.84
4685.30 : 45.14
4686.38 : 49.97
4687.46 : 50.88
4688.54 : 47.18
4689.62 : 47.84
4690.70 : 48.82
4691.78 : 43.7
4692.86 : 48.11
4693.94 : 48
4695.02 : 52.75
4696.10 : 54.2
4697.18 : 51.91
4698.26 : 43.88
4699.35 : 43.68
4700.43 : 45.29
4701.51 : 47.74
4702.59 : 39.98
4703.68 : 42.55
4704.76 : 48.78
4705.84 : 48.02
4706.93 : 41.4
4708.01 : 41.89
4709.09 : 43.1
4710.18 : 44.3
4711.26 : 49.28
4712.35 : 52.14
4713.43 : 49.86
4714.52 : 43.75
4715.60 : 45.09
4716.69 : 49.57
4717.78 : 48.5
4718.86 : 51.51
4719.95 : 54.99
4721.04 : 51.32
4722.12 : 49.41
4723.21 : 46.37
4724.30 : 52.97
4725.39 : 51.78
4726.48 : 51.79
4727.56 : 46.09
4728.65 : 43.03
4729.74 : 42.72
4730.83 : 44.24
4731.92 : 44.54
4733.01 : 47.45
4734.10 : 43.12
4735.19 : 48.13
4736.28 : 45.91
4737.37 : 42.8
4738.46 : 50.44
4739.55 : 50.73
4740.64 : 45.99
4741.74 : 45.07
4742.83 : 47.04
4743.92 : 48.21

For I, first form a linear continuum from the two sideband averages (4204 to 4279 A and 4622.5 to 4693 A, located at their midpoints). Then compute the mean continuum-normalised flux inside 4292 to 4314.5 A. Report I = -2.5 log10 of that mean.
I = 0.13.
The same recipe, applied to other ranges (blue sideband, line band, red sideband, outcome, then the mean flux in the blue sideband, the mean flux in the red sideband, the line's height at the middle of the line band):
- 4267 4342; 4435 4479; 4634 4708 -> -0.06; 20.6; 47.7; 31.8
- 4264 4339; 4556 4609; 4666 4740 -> -0.20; 20.5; 47.5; 39.4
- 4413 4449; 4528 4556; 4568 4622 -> 0.10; 31.3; 47.8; 42.4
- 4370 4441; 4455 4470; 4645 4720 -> 0.05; 28.1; 47.5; 32.1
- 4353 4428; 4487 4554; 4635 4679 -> -0.08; 27.6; 48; 37.6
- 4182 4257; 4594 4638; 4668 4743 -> -0.16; 16.5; 47.7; 41.9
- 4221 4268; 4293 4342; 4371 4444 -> -0.08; 14.9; 28.1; 20.8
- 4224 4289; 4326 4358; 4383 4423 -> -0.21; 16.1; 28.1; 23.1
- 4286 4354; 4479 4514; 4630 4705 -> -0.15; 22.5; 48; 35.5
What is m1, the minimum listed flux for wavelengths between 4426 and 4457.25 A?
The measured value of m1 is 16.1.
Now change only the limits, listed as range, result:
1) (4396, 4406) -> 12.12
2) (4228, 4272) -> 4.382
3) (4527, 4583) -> 21.34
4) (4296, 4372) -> 10.72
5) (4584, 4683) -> 32.97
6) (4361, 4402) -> 9.538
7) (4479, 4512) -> 30.62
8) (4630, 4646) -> 39.97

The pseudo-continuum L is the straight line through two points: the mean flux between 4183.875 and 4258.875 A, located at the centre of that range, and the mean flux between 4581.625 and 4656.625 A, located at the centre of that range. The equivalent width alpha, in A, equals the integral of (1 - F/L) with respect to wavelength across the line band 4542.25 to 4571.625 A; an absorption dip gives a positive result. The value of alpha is -2.0 A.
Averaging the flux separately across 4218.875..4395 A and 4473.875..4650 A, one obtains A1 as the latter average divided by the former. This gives 2.12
